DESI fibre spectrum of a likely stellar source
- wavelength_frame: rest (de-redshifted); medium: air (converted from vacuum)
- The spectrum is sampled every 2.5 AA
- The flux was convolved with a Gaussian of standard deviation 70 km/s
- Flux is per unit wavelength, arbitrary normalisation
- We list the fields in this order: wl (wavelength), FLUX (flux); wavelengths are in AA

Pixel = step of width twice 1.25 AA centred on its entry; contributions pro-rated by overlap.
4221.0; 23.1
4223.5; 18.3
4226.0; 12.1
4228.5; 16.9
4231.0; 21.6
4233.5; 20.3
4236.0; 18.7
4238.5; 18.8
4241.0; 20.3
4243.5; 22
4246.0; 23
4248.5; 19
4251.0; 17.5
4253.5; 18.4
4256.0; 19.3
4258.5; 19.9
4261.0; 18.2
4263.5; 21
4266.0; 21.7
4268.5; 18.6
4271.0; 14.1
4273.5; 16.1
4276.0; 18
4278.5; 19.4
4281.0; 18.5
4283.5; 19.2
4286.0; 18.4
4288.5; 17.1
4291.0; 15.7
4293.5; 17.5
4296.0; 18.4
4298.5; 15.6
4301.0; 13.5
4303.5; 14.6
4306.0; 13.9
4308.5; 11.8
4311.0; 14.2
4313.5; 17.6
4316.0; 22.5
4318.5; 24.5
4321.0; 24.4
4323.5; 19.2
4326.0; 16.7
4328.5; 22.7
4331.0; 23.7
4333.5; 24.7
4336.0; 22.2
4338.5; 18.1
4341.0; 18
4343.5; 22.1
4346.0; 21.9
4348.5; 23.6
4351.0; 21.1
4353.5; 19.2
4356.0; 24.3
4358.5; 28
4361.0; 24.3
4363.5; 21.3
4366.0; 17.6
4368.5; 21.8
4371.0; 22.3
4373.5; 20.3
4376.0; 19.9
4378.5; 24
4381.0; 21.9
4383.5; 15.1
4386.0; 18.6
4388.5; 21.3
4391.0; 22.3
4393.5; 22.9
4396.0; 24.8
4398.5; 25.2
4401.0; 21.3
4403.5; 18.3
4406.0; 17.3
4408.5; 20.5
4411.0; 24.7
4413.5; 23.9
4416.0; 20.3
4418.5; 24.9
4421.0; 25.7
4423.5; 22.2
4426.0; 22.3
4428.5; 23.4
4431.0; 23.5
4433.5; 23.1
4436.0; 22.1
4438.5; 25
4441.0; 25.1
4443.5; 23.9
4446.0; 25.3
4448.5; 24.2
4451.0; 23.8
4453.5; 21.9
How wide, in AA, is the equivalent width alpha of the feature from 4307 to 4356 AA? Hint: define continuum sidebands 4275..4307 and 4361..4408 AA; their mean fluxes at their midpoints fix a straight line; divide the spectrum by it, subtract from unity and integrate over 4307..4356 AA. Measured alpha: -4.7 AA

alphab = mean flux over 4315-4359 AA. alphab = 21.9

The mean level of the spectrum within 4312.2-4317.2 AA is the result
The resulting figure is 20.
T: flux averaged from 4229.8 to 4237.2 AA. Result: 20.2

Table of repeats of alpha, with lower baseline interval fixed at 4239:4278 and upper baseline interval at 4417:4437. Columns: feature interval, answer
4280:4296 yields 1.7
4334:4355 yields 0.3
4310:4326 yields 0.3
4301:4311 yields 3.3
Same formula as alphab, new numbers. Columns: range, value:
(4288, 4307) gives 15.8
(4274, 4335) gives 18.4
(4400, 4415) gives 21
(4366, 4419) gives 21.4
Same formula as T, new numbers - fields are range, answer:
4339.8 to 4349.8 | 21.4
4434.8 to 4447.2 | 24.3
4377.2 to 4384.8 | 20.3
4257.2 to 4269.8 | 19.9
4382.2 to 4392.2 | 19.3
